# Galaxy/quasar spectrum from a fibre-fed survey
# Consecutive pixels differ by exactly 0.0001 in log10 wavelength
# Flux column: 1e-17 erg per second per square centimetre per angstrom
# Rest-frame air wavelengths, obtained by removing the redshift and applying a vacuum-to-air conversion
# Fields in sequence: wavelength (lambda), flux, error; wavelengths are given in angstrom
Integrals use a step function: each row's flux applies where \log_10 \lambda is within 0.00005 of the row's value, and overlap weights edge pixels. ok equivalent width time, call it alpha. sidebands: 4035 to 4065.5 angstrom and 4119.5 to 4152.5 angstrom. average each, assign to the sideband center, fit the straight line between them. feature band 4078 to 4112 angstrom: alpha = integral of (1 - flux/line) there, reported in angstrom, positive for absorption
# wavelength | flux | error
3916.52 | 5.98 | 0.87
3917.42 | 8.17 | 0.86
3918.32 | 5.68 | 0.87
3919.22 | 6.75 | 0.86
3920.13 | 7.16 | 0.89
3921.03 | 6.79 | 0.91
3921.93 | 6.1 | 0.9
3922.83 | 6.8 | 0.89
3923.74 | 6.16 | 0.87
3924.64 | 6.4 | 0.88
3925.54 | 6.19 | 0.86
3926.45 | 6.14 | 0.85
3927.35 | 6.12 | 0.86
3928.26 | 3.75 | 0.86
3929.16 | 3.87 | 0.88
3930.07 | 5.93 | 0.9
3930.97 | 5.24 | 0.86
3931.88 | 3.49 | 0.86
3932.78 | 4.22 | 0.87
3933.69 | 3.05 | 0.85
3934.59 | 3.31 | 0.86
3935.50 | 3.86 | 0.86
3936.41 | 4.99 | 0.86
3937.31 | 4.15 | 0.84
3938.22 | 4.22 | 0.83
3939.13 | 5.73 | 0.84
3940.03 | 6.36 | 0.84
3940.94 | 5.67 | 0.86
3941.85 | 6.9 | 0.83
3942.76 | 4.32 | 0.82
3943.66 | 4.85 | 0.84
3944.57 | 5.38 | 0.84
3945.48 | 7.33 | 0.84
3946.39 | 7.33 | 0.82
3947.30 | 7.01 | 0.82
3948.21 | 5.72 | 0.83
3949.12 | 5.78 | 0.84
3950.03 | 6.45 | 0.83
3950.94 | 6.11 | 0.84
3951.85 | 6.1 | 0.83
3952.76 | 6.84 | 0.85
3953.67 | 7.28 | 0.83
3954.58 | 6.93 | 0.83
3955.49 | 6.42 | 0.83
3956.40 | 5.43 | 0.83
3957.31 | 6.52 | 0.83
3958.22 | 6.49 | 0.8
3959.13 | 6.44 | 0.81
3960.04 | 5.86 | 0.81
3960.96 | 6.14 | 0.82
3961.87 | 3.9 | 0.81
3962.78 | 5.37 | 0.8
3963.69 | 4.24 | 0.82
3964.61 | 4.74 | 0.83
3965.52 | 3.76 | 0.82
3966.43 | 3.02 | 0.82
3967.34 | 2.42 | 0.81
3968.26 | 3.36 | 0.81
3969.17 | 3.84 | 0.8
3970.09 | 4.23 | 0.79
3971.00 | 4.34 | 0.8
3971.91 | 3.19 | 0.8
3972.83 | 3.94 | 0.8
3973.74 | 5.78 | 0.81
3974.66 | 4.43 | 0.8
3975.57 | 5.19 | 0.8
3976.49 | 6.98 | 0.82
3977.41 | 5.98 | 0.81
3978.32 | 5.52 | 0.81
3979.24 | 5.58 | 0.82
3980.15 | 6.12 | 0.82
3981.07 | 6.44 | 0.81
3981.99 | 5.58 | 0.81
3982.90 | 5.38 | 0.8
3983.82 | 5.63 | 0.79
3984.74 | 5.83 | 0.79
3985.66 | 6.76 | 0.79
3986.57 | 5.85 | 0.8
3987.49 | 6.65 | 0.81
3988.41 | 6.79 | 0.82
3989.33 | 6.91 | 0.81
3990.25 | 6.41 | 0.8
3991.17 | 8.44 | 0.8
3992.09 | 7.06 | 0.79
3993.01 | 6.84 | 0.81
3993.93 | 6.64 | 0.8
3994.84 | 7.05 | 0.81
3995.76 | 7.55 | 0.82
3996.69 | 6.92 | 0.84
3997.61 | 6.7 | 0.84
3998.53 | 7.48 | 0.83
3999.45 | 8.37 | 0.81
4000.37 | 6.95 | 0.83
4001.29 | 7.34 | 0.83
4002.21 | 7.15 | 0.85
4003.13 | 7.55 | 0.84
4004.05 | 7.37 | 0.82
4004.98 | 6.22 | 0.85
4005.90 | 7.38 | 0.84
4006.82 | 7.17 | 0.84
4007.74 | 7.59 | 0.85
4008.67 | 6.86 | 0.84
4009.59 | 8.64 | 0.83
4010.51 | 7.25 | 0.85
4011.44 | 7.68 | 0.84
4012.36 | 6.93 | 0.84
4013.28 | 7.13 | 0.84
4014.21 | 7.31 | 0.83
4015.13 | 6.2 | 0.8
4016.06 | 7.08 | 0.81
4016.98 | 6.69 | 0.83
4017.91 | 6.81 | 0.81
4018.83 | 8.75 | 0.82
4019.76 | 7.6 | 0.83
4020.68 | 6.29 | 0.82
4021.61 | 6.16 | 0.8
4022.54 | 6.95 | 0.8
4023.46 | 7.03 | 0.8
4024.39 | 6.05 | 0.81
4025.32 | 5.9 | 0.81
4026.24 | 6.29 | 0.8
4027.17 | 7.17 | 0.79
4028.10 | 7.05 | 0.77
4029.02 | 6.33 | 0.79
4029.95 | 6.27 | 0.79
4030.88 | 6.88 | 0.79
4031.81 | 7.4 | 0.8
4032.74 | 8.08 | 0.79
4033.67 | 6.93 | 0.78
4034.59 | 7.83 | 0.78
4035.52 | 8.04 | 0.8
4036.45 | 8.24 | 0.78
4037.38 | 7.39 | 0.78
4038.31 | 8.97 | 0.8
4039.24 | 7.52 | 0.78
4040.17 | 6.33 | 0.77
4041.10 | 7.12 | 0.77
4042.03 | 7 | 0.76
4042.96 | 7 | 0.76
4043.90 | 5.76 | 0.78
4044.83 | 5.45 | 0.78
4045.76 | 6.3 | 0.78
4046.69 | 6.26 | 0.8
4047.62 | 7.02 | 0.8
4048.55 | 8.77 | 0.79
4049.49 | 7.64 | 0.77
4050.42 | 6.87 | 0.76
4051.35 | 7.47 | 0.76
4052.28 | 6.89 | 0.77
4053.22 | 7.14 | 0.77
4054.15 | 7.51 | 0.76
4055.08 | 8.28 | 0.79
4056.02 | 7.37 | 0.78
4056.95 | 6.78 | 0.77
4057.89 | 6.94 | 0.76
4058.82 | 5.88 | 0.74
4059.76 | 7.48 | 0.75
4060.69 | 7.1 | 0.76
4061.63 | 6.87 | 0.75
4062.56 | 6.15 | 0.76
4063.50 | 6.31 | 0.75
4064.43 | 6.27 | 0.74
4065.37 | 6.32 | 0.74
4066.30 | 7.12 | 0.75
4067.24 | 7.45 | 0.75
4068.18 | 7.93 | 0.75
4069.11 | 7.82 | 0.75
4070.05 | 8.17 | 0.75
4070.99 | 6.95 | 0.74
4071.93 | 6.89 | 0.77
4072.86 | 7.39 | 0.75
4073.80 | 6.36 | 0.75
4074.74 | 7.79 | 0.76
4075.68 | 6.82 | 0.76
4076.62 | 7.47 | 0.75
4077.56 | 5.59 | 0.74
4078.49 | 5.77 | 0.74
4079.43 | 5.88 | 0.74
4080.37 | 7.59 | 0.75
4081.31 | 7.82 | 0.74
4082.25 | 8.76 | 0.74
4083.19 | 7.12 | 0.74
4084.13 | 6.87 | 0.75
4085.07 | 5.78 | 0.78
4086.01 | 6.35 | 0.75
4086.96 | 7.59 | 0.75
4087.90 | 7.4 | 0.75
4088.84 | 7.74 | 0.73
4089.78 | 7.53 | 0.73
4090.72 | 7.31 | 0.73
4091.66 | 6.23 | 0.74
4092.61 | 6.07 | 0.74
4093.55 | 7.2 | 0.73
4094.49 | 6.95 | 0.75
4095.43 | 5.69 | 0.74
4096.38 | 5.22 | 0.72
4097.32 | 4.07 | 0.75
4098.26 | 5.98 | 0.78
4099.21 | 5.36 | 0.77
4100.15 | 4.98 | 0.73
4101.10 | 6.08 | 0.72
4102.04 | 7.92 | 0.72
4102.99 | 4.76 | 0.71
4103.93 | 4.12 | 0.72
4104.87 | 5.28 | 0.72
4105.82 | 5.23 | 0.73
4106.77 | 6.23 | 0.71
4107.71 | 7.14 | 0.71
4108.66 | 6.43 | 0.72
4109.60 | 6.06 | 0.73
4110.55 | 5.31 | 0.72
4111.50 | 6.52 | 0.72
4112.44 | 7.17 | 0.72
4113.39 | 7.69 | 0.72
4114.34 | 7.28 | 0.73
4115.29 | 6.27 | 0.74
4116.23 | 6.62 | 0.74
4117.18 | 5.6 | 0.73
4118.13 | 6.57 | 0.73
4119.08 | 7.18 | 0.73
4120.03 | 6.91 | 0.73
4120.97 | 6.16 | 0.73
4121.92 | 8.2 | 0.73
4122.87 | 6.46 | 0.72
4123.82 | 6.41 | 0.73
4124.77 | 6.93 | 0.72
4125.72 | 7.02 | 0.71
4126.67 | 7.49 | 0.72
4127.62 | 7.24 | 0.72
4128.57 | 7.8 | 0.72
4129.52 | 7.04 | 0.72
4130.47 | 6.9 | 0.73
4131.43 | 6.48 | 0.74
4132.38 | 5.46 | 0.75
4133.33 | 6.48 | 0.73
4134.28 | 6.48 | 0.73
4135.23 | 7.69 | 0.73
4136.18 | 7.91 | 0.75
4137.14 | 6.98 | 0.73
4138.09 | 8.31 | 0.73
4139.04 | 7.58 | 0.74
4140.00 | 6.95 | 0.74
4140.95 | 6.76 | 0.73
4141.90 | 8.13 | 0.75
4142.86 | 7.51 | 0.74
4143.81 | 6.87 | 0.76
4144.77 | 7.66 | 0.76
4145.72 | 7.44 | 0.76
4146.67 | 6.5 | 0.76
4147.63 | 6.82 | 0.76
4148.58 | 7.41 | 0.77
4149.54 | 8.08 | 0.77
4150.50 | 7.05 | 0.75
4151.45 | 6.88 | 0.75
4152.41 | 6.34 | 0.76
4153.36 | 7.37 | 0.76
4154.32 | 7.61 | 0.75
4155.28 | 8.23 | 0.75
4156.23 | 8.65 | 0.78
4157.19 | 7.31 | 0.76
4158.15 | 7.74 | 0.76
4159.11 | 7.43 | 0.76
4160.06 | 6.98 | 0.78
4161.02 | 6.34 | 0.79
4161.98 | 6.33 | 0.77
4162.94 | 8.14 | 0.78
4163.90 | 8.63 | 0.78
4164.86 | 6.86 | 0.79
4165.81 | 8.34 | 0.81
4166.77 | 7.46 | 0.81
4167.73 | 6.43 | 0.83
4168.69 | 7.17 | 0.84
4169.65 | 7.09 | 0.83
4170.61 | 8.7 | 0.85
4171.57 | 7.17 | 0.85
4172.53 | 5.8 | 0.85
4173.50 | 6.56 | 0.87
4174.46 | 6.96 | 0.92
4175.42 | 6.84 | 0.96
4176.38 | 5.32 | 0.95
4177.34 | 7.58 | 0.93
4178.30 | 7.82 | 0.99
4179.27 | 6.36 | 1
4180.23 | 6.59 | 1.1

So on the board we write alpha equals 3.5 angstrom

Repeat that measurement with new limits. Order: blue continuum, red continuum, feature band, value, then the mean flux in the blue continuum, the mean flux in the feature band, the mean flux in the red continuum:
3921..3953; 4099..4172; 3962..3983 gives 3.7 angstrom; 5.49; 4.74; 6.95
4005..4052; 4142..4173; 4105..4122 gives 1.7 angstrom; 7.09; 6.52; 7.33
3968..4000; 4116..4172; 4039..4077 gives -2.7 angstrom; 6.01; 7.02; 7.19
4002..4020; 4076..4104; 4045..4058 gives -0.6 angstrom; 7.26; 7.2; 6.47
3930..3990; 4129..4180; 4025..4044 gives -3.4 angstrom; 5.39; 7.15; 7.18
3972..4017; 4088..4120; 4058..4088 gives -2.8 angstrom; 6.65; 6.97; 6.26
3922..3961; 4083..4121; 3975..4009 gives -4.8 angstrom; 5.66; 6.7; 6.34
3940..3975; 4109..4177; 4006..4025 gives -3.9 angstrom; 5.38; 7.1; 7.07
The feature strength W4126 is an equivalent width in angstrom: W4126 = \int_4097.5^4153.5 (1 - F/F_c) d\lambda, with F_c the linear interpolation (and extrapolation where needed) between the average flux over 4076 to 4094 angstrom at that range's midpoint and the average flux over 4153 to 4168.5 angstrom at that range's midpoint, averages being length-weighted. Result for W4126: 4.03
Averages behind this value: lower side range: 6.95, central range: 6.72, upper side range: 7.49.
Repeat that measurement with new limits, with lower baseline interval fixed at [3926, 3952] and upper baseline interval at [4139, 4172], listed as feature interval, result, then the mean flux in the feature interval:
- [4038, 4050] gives -1.3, 6.98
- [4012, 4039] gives -4.3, 7.1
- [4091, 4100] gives 1.2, 5.86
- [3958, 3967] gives 0.9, 4.93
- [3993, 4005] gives -2.7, 7.2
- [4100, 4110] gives 1.5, 5.87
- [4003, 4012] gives -2.1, 7.36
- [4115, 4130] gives 0.4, 6.88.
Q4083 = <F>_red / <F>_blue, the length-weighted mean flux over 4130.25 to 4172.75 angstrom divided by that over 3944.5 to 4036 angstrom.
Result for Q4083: 1.1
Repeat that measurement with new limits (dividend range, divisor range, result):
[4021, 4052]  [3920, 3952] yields 1.27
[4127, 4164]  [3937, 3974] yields 1.35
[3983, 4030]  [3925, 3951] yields 1.32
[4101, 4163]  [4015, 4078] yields 0.98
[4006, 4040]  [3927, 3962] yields 1.30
